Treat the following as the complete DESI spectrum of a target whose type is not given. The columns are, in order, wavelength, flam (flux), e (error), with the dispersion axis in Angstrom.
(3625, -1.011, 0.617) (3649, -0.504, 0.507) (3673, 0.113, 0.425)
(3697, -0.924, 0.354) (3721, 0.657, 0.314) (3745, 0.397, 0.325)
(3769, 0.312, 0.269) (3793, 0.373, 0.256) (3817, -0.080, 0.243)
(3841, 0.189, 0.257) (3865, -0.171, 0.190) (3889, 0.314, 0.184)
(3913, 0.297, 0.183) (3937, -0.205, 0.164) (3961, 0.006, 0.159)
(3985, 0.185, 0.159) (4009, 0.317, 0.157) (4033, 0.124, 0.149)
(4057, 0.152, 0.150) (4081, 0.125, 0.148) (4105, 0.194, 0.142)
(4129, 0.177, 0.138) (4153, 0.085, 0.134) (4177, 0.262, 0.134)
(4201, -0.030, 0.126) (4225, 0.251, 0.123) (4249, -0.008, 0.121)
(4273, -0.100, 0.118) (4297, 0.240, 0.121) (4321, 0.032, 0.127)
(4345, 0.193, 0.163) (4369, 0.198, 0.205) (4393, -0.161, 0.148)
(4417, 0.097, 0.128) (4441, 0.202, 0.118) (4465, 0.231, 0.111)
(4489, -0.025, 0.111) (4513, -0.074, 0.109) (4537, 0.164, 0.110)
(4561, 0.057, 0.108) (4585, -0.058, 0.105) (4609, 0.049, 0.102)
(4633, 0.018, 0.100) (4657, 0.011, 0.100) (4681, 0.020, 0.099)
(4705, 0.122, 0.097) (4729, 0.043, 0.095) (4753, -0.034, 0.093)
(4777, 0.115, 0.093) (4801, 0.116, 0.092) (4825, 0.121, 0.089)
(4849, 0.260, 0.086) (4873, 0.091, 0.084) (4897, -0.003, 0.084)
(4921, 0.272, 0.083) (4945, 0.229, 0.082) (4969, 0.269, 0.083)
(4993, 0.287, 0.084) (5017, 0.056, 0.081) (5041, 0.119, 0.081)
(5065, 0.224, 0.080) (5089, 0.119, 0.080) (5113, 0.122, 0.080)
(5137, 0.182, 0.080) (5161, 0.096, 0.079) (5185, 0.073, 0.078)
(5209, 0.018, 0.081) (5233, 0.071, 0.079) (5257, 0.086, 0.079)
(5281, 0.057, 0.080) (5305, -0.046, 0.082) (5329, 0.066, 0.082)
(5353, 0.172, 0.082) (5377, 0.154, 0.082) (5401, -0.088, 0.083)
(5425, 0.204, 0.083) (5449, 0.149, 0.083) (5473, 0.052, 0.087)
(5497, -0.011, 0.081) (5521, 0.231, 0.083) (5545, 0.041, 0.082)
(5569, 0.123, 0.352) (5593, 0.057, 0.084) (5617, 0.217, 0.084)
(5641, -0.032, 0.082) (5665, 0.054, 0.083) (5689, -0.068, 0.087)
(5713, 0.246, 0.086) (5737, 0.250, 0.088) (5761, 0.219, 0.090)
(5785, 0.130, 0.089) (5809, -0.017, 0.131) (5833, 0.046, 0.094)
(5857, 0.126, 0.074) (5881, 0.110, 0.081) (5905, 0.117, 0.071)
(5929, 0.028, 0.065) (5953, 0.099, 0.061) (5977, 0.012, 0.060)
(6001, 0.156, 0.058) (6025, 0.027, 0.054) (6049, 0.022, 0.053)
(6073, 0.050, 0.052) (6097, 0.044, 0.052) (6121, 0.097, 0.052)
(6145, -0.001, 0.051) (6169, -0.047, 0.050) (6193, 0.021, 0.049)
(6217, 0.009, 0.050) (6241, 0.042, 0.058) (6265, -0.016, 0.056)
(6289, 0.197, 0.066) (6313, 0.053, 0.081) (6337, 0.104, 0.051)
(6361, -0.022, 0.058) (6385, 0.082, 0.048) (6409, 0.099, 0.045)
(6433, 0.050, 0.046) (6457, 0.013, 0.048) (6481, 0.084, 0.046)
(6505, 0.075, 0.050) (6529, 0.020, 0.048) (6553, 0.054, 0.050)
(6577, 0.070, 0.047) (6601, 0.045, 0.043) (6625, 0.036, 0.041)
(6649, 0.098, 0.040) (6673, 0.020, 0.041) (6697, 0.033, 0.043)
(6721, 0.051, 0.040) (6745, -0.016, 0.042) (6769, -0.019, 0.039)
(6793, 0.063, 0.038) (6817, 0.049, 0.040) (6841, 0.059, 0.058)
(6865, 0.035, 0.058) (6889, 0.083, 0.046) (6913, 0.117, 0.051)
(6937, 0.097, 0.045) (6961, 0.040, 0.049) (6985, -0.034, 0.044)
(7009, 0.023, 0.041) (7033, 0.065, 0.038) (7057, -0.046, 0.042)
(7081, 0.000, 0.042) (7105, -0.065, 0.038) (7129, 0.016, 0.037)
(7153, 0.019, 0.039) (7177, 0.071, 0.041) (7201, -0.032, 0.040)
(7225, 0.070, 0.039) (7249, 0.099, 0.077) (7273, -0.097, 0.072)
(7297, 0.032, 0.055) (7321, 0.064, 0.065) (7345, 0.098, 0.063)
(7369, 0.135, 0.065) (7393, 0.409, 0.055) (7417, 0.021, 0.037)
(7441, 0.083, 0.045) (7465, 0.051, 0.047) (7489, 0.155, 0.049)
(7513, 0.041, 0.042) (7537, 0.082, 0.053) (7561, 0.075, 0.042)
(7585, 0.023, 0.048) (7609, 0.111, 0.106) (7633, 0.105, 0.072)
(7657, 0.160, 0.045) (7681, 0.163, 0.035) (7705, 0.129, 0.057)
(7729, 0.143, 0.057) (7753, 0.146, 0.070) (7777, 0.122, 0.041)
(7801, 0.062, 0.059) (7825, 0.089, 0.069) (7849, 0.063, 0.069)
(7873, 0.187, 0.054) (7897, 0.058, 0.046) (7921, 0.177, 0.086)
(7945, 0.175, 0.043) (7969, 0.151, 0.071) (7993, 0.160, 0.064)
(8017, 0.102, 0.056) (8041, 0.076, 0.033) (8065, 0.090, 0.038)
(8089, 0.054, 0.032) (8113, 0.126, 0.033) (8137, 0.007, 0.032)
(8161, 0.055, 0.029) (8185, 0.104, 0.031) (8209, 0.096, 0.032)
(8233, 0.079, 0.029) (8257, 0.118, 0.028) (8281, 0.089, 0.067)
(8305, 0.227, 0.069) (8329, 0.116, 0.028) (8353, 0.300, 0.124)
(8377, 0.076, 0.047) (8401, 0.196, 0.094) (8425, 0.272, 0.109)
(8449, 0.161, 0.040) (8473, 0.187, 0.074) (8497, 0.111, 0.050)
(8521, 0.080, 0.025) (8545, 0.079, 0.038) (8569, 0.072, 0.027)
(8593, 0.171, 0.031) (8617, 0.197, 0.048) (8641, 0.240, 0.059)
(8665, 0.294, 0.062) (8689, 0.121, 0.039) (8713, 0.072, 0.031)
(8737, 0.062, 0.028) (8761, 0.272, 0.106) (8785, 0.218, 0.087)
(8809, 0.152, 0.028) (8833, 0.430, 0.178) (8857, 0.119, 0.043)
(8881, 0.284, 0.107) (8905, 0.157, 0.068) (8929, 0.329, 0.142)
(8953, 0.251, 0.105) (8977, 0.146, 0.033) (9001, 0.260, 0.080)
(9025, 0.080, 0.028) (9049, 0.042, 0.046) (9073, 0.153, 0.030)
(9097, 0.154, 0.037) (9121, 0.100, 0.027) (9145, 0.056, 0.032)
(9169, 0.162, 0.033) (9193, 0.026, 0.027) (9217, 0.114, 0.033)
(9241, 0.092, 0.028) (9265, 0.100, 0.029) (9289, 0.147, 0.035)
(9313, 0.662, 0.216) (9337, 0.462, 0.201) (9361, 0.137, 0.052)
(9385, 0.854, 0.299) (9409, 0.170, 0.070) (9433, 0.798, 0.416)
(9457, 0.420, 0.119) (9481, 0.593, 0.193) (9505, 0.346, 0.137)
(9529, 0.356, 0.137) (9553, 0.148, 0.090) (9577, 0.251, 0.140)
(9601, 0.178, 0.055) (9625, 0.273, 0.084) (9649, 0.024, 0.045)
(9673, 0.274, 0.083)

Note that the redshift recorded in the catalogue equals 0.98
